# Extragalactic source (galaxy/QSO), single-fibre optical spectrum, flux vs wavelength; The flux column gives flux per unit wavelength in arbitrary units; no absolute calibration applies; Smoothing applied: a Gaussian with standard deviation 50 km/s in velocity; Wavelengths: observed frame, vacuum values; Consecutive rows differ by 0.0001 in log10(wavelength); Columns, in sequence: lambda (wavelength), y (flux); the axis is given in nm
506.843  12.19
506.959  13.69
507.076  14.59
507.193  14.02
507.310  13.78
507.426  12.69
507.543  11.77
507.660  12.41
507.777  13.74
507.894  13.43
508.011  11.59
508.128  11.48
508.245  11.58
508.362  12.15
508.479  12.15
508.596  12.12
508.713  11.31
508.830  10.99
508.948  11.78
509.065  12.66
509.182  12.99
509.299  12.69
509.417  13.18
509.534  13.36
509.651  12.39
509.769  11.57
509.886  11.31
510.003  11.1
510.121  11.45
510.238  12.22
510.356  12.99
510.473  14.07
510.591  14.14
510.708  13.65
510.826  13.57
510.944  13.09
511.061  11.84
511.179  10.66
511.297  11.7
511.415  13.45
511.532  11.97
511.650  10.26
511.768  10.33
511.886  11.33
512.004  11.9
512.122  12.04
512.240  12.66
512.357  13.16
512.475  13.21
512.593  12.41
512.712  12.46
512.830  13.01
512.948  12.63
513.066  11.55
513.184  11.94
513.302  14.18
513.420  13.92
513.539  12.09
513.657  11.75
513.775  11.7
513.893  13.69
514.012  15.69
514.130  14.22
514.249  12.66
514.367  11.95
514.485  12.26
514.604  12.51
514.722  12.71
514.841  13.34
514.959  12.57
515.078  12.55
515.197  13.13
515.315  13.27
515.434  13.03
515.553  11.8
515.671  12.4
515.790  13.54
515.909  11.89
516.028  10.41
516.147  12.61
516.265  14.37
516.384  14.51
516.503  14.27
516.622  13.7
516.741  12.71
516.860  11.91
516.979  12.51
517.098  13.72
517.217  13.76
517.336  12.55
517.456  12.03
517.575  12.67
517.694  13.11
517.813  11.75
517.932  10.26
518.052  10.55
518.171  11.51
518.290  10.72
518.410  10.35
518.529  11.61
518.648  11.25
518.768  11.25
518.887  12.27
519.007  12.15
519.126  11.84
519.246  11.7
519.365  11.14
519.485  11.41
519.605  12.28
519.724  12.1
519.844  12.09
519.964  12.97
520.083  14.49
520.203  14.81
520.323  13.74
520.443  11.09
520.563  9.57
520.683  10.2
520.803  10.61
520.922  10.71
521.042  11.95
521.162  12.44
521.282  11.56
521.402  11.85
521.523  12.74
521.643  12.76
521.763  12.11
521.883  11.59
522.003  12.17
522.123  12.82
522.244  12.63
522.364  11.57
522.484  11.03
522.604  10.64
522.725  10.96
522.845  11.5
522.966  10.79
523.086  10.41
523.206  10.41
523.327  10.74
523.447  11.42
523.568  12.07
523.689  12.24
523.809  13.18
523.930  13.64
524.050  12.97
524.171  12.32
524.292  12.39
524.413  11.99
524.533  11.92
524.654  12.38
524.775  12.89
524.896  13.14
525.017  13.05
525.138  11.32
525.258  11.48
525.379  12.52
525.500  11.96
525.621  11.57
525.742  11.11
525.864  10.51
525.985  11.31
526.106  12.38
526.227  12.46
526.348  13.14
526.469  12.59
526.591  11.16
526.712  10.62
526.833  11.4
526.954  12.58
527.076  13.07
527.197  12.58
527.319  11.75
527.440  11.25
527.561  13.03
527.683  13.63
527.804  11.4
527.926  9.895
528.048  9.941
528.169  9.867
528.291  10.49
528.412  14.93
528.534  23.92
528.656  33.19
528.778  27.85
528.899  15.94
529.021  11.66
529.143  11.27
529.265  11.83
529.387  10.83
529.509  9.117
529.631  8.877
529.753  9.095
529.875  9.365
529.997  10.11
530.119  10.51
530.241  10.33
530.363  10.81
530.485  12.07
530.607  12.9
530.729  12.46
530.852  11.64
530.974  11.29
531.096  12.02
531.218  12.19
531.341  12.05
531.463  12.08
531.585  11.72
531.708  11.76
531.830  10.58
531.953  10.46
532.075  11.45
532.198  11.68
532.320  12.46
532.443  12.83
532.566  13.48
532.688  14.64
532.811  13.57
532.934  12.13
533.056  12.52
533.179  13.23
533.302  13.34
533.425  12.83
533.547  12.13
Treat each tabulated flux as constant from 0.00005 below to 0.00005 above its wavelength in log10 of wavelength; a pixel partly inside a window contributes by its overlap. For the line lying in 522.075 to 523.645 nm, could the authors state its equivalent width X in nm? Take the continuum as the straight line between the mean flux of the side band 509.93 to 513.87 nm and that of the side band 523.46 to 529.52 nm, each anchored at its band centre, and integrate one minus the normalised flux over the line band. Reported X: 0.19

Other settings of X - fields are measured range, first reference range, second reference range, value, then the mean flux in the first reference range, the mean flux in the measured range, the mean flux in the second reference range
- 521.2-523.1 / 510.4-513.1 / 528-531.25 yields 0.16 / 12.4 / 11.7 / 13.2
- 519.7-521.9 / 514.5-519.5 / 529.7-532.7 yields 0.01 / 12.3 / 12.1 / 11.6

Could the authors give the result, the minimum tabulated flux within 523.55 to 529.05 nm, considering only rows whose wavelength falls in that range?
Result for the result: 9.867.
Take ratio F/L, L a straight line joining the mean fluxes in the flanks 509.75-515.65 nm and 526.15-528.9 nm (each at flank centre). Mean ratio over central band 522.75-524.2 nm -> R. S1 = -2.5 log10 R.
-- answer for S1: 0.166 mag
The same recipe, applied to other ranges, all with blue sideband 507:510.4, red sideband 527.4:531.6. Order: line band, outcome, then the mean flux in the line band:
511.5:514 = 0.01 mag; 12.4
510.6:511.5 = -0.02 mag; 12.6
